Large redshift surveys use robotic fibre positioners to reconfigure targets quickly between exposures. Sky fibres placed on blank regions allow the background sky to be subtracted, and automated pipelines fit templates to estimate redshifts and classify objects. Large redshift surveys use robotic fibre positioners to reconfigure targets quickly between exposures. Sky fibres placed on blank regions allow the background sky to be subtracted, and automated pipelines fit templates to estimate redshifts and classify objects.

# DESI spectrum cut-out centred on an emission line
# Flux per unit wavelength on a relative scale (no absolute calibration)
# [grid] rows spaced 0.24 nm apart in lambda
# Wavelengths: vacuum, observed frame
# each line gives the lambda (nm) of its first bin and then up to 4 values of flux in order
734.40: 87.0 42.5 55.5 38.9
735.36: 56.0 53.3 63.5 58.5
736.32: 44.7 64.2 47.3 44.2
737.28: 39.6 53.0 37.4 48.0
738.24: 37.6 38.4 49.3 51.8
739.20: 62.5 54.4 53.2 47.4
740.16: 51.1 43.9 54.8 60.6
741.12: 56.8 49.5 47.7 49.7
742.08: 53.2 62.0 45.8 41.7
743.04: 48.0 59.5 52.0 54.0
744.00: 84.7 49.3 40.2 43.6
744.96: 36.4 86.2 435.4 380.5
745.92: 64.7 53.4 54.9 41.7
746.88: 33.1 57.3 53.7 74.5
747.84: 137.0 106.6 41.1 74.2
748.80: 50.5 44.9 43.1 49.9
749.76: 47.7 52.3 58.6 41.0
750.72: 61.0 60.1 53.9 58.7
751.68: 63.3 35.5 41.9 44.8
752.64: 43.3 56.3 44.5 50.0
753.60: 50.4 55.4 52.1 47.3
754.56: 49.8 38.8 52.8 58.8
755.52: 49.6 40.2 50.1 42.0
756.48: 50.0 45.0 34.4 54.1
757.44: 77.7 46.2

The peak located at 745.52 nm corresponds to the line H-alpha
